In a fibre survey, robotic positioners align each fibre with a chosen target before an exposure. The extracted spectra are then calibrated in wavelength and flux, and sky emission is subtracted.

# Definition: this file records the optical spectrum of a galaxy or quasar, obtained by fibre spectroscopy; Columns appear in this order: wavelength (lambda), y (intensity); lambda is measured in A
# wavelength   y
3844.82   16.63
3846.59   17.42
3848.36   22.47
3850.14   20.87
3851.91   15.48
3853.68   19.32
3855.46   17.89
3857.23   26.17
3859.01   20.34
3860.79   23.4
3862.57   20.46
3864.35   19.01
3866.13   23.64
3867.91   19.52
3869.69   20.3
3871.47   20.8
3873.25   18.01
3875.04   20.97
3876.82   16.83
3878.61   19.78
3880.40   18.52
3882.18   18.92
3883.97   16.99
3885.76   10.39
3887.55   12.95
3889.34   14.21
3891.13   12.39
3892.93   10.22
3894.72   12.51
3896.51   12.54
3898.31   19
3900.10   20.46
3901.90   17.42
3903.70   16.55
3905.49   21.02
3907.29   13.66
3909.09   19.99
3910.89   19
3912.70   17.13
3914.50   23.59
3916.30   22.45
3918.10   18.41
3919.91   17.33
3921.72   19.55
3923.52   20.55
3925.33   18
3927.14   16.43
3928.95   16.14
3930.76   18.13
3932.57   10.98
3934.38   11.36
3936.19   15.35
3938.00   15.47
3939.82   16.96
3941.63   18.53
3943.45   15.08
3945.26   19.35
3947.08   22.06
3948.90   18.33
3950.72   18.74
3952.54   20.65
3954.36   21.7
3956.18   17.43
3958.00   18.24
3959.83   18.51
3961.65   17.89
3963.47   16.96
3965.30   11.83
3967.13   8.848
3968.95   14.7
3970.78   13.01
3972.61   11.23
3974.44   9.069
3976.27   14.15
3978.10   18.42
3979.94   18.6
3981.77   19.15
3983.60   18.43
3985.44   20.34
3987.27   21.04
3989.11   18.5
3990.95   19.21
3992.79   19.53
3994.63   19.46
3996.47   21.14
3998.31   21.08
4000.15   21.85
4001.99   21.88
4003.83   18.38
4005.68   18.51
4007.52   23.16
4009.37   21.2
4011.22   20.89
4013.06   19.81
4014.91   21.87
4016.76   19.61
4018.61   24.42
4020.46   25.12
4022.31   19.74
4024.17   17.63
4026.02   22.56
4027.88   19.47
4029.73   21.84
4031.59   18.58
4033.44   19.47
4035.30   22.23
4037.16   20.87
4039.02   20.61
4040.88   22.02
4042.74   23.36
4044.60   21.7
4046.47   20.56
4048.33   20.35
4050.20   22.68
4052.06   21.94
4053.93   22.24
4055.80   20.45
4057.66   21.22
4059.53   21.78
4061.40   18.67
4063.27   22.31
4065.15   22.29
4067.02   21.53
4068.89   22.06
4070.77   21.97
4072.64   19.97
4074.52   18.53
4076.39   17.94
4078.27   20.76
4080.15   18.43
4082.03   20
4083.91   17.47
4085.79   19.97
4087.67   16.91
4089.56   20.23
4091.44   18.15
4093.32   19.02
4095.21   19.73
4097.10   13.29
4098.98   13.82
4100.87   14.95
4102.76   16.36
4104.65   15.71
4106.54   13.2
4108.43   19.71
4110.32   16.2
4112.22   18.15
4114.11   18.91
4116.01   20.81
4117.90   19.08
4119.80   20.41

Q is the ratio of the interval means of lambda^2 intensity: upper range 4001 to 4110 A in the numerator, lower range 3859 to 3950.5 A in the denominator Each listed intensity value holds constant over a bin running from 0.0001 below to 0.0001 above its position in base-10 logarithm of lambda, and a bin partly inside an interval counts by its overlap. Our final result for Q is 1.2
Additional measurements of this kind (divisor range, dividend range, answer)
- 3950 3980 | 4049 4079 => 1.40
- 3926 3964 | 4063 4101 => 1.17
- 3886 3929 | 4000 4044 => 1.31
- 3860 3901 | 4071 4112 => 1.13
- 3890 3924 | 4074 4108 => 1.09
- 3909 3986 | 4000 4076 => 1.29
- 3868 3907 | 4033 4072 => 1.40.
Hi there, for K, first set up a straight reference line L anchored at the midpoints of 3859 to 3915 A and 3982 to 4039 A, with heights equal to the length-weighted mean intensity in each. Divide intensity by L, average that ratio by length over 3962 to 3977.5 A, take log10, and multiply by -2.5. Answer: 0.465 mag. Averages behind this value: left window 17.7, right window 20.6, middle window 12.8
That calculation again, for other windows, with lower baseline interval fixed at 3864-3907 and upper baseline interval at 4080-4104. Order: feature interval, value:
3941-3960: -0.104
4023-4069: -0.208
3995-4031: -0.207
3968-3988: 0.075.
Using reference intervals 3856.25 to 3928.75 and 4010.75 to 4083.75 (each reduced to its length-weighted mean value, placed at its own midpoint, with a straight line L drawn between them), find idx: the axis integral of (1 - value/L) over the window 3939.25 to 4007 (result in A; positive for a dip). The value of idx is 6.2 A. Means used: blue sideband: 18.2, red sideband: 20.9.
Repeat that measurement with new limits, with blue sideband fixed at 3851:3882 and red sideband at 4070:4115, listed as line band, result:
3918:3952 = 3.78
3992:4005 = -1.17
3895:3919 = 1.49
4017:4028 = -1.77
